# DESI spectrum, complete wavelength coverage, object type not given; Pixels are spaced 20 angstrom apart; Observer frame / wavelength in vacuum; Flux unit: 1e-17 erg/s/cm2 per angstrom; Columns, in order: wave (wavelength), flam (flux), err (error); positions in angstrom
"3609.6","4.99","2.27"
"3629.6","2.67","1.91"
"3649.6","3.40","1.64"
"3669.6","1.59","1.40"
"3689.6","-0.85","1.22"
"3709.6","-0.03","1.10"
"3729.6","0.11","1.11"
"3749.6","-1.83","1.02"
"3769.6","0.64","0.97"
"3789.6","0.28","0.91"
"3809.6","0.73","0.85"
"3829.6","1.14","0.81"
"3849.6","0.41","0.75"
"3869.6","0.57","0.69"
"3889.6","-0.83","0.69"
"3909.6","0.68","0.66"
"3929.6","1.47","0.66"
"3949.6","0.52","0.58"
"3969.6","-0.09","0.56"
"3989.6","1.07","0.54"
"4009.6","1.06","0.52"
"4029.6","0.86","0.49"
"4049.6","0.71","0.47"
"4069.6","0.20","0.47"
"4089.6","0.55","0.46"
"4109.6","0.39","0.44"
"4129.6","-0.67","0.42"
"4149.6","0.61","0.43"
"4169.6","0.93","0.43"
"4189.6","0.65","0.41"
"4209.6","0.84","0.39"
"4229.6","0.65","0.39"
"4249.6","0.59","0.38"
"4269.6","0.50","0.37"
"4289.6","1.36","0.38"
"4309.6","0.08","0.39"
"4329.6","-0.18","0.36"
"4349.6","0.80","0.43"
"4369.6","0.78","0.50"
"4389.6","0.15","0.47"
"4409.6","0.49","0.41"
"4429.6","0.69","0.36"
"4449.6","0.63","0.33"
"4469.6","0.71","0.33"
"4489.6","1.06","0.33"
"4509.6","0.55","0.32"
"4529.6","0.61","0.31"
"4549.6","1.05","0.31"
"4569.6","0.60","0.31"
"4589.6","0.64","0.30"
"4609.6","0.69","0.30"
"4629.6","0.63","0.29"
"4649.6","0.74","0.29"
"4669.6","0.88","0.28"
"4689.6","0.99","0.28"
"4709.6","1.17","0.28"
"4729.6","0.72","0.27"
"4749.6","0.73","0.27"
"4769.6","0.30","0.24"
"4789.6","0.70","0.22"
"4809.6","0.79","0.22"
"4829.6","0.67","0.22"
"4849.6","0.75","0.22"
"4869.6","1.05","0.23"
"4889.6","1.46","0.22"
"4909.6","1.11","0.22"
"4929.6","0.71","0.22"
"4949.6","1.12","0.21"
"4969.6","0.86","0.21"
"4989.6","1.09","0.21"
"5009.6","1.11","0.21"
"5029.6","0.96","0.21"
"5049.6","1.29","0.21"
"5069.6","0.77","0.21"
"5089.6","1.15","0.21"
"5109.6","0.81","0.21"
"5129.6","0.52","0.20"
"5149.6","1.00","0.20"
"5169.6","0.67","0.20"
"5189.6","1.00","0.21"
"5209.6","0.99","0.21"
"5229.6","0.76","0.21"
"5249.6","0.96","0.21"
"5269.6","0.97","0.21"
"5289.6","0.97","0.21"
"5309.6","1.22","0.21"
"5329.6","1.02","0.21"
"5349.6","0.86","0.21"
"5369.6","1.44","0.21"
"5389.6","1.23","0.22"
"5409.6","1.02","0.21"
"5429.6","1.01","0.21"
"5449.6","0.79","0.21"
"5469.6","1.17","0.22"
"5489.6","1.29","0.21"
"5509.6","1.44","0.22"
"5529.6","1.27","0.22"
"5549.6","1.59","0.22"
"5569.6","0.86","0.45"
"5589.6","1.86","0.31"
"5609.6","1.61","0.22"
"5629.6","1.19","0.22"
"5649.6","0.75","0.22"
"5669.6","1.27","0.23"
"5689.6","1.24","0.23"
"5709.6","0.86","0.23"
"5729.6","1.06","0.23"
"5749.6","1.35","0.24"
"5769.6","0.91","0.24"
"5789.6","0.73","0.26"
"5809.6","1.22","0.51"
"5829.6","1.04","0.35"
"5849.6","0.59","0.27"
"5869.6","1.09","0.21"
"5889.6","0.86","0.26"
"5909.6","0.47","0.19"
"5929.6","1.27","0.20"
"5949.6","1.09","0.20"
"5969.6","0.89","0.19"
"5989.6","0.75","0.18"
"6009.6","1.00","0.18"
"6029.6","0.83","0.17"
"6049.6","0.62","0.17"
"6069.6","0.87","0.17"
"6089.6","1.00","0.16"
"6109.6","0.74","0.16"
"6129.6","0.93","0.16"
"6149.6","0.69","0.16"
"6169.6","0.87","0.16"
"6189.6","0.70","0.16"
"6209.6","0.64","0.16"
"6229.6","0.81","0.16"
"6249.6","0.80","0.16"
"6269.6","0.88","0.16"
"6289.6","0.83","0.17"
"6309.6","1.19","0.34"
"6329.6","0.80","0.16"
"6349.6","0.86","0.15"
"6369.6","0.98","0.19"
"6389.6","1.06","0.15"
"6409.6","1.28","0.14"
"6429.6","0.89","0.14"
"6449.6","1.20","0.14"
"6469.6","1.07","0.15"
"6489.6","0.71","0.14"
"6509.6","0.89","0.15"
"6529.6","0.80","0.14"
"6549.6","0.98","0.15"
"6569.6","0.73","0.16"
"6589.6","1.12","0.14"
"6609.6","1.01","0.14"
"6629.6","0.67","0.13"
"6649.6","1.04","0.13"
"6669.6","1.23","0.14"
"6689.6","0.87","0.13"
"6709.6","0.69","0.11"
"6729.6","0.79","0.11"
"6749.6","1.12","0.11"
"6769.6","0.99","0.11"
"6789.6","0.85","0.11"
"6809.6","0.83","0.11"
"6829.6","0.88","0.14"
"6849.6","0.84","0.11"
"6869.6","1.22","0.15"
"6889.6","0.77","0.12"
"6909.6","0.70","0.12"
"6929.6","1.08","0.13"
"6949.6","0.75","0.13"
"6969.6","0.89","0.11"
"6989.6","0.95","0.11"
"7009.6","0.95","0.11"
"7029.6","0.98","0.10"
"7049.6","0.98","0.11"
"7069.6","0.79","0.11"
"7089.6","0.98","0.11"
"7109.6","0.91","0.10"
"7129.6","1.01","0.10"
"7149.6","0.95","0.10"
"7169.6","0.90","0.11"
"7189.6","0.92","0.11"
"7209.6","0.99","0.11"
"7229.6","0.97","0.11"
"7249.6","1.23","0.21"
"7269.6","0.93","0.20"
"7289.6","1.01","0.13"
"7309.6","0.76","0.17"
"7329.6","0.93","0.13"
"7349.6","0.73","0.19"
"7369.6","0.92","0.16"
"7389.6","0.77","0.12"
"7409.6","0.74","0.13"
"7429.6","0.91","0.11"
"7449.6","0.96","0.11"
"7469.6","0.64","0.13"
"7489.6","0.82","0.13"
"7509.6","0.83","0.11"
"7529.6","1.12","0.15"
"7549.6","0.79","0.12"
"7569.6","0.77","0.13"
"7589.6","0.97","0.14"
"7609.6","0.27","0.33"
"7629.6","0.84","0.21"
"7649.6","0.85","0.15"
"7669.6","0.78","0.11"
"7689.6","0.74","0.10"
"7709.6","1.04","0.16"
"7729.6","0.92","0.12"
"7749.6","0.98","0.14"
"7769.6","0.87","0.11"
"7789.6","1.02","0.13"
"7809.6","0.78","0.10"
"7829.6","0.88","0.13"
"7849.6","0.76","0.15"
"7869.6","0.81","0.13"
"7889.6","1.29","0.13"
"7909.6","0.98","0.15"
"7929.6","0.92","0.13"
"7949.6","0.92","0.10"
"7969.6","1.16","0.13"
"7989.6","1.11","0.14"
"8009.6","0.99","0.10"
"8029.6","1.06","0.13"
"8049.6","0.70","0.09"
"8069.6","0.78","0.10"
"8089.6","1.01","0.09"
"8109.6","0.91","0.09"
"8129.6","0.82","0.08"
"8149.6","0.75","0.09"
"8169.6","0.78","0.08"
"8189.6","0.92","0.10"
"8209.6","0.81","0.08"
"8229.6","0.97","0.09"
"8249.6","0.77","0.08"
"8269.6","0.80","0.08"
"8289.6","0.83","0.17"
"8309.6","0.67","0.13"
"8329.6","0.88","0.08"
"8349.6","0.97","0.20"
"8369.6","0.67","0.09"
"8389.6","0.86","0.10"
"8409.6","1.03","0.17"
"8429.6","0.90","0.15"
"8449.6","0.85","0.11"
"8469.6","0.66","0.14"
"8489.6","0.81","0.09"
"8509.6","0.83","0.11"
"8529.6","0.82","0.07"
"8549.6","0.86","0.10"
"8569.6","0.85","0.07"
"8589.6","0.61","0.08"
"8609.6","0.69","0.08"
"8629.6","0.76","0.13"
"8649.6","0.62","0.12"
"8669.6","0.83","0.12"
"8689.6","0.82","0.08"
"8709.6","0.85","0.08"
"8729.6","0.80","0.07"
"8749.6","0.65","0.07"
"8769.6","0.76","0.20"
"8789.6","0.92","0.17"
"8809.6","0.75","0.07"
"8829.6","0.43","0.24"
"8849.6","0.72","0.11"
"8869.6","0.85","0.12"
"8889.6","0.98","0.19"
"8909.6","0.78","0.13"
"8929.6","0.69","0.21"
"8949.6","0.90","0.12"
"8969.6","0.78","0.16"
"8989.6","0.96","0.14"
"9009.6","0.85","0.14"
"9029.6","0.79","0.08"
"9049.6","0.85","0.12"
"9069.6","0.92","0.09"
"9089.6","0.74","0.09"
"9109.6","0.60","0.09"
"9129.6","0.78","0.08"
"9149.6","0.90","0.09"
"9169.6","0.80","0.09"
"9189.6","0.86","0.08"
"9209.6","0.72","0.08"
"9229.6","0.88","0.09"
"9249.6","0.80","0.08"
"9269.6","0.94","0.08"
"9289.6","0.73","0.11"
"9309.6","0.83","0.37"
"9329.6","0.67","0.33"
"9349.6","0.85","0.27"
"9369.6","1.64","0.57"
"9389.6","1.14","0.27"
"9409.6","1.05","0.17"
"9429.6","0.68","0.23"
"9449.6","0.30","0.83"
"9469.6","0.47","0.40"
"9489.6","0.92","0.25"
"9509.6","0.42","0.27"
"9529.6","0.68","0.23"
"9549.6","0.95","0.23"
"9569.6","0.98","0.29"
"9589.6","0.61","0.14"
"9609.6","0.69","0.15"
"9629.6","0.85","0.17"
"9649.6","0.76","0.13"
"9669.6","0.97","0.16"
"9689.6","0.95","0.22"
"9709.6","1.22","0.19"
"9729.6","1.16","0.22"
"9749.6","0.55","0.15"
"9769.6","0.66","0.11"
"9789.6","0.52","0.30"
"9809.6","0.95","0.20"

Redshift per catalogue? 0.201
